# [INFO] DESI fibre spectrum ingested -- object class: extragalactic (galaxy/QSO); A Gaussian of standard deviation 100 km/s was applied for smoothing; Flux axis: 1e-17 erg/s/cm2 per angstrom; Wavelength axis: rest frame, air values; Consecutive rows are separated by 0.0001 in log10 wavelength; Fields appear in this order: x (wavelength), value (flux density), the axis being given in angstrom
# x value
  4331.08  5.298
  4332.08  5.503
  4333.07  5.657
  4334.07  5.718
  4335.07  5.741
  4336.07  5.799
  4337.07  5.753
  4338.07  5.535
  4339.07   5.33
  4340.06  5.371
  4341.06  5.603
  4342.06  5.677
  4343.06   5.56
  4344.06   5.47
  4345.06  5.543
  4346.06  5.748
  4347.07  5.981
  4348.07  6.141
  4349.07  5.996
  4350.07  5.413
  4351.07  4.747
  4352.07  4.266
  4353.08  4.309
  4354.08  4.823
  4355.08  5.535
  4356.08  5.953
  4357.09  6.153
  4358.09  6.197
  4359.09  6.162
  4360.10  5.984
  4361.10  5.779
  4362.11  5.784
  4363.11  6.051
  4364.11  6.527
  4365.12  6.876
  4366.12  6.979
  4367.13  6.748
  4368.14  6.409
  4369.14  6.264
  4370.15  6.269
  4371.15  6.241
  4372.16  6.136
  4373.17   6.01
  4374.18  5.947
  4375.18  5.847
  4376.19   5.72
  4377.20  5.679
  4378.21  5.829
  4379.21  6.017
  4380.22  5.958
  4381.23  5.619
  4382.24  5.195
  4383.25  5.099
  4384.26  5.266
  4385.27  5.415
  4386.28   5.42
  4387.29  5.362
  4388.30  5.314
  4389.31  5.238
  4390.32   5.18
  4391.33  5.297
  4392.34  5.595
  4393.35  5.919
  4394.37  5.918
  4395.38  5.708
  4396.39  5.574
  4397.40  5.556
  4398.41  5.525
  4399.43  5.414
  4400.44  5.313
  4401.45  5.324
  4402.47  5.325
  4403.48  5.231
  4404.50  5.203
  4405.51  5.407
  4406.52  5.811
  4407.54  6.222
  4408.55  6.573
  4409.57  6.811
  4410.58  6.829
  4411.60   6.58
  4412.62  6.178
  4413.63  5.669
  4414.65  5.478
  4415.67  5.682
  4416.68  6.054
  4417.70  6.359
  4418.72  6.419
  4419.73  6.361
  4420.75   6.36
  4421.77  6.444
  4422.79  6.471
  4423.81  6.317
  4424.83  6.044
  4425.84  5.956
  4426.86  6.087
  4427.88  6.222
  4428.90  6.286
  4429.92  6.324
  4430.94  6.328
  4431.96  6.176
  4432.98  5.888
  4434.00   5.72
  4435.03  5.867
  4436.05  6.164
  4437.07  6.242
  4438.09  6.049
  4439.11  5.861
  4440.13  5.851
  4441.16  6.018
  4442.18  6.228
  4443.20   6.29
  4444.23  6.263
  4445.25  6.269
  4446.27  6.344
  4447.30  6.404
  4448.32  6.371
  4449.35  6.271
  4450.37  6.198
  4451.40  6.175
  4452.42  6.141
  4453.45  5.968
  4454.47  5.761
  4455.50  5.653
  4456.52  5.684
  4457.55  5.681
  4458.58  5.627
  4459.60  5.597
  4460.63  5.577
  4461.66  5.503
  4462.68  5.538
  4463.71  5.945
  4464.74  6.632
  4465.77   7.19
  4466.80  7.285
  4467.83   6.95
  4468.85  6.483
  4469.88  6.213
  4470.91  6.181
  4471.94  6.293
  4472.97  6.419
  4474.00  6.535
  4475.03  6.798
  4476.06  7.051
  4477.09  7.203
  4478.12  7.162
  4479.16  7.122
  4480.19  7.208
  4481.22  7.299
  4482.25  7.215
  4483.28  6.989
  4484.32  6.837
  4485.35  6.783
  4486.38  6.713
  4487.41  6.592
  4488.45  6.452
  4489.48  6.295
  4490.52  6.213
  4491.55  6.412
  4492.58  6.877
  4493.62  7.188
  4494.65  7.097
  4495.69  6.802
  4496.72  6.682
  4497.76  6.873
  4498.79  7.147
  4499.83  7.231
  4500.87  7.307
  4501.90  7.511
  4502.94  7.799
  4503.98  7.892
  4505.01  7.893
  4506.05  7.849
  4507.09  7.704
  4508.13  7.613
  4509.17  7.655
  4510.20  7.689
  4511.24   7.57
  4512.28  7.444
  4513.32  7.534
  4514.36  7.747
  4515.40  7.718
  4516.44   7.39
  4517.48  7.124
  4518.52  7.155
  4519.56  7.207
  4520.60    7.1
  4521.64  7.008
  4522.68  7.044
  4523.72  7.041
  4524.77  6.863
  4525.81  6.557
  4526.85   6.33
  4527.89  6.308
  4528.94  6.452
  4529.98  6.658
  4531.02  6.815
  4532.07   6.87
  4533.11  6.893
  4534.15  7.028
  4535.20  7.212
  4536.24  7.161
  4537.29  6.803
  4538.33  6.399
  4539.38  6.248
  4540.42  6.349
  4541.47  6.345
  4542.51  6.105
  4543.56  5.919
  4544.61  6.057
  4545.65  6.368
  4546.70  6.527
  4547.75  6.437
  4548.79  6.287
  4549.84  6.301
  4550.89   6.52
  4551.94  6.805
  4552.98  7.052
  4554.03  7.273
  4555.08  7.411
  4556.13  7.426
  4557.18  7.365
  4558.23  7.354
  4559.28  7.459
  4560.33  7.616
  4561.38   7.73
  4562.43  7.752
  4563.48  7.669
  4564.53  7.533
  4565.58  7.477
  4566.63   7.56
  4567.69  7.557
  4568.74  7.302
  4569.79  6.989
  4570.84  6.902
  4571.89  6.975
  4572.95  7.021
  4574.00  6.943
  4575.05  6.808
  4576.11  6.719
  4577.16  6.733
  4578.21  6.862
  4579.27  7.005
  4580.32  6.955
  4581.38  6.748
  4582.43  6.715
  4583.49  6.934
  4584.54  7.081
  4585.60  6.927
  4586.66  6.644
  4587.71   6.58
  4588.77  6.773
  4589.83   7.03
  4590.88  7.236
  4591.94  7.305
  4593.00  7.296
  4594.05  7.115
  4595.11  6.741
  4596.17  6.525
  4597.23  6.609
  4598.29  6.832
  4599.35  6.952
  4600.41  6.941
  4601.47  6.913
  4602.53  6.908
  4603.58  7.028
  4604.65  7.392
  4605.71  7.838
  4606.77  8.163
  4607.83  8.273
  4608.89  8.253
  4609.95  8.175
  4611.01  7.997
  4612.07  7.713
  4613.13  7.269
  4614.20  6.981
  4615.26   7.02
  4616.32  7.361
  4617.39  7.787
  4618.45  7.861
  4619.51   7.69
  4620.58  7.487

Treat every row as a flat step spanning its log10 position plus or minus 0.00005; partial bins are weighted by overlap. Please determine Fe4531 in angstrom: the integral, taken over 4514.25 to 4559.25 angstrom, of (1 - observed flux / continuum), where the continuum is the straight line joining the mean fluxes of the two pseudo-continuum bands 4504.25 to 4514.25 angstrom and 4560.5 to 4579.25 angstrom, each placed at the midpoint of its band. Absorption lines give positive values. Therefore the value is 3.9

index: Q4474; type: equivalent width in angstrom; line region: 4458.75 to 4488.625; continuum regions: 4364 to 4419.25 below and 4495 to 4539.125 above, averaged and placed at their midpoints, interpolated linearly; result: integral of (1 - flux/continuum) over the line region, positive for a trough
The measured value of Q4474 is 0.47 angstrom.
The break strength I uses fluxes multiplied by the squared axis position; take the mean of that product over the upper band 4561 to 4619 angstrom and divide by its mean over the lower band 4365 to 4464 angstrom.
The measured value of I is 1.31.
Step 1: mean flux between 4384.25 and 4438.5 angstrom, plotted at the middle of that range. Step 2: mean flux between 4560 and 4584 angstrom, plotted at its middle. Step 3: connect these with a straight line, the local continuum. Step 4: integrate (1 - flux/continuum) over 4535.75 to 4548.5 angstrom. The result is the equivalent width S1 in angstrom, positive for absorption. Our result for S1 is 1.0 angstrom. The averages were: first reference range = 5.89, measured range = 6.39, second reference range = 7.15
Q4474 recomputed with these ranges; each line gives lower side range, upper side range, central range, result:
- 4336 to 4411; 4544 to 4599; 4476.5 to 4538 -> -4.7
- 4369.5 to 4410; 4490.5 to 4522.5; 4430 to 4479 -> 2.7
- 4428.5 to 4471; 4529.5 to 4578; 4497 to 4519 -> -3.1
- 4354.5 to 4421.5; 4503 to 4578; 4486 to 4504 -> -0.6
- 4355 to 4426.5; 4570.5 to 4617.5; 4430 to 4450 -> 0.2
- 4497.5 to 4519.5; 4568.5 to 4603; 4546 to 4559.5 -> 0.5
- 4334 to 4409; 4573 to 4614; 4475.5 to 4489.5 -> -1.2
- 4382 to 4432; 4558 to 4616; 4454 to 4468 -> 0.5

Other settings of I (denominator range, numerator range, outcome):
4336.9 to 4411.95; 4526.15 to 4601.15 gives 1.31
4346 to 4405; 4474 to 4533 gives 1.32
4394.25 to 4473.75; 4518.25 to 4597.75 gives 1.20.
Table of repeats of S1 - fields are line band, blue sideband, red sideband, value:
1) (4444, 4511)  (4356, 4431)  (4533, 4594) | -2.64 angstrom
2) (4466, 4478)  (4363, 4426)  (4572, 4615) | -0.62 angstrom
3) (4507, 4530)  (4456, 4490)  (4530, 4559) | -1.82 angstrom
